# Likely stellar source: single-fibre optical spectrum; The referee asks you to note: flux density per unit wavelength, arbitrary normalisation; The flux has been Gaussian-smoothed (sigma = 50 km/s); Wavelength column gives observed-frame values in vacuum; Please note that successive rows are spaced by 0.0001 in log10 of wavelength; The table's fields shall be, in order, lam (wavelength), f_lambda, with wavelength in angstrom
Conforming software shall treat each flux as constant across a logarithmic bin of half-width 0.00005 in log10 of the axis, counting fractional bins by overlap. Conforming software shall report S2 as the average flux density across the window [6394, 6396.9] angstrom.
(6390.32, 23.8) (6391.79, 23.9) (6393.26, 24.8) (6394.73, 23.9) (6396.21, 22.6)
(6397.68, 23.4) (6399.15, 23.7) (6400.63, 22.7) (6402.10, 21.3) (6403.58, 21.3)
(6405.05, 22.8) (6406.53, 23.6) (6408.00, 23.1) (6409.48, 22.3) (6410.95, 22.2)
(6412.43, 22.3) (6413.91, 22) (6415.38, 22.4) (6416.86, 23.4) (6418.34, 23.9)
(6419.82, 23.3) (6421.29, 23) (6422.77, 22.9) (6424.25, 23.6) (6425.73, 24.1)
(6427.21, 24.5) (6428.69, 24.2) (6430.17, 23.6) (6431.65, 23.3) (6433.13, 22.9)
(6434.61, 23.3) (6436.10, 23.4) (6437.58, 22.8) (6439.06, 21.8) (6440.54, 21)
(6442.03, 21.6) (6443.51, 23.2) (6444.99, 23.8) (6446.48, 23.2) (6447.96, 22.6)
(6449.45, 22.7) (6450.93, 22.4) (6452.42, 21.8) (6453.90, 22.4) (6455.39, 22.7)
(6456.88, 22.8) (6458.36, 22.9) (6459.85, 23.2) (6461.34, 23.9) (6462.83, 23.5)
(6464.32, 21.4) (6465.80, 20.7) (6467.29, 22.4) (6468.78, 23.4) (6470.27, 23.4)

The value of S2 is 23.2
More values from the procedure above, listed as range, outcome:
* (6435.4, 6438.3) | 23.1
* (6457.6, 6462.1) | 23.3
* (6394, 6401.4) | 23.2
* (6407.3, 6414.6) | 22.4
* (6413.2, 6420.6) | 23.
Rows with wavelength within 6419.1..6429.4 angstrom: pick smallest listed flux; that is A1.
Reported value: 22.9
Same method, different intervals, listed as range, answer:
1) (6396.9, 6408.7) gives 21.3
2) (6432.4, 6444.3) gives 21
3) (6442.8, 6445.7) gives 23.2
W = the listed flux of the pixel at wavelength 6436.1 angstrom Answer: 23.4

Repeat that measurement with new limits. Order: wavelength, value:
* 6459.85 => 23.2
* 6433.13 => 22.9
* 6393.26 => 24.8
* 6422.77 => 22.9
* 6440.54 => 21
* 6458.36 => 22.9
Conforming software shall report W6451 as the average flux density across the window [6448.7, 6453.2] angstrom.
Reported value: 22.3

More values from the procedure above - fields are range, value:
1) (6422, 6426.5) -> 23.5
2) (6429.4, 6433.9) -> 23.3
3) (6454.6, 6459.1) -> 22.8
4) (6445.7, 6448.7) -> 22.9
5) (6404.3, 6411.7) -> 22.8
